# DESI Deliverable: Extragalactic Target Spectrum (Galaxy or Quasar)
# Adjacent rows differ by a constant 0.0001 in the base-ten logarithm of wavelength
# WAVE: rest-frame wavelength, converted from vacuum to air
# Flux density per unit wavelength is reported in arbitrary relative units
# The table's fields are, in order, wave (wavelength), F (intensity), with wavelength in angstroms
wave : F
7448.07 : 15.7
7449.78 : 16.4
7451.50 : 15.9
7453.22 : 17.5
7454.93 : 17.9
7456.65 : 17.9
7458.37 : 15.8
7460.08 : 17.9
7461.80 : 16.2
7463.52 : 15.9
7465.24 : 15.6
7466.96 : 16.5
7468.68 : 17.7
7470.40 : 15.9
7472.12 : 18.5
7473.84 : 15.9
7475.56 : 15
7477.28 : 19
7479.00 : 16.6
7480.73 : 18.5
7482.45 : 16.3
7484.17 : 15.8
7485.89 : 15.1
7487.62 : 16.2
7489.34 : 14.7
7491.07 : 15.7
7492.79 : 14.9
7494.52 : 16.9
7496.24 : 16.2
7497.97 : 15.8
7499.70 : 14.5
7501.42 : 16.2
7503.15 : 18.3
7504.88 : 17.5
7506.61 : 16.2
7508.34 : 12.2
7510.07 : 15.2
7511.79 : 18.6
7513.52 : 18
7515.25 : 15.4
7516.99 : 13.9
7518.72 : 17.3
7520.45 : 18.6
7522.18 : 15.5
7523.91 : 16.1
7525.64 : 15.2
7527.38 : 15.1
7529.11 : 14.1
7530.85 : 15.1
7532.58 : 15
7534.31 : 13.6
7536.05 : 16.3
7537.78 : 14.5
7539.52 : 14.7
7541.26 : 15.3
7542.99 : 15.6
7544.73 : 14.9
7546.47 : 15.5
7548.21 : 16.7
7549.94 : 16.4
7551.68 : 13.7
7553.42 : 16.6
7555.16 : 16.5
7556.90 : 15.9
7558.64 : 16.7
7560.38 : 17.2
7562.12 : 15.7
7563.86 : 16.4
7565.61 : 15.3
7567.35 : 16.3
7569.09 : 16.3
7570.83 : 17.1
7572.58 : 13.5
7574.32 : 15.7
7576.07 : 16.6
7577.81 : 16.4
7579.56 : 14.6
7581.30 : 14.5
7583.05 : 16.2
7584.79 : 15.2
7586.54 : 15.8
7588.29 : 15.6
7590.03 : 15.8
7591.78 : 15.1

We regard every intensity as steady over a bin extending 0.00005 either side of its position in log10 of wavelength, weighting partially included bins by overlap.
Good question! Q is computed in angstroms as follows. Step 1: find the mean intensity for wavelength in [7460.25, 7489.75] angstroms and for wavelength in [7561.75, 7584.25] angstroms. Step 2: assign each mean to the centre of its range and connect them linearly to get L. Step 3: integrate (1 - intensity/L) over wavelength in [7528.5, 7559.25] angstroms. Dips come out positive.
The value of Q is 1.08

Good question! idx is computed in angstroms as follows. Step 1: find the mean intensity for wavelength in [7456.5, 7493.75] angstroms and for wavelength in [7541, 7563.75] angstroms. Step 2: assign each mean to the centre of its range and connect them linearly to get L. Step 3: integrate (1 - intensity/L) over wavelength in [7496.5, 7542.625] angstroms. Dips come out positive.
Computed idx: 1.24 angstroms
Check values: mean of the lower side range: 16.4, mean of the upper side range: 15.9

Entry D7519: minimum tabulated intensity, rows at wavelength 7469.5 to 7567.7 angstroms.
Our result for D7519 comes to 12.2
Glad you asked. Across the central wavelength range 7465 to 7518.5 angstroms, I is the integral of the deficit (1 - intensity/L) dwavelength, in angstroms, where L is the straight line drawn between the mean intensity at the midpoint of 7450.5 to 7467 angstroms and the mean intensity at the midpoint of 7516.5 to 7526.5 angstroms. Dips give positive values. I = 0.7 angstroms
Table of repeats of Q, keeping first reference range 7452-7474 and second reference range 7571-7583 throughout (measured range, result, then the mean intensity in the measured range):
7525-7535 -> 0.8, 14.7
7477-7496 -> 0.4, 16.3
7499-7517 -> 0.2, 16.1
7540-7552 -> 0.2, 15.5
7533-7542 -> 0.6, 14.9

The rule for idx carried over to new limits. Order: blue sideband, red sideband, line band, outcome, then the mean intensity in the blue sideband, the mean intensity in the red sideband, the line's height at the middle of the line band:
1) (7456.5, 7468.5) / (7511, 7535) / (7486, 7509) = 0.5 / 16.5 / 15.8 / 16.1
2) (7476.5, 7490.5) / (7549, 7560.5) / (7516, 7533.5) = 0.7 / 16.5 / 16.1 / 16.3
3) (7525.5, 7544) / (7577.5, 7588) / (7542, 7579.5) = -1.8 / 14.9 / 15.4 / 15.2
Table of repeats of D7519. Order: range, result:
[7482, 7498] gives 14.7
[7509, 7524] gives 13.9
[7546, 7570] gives 13.7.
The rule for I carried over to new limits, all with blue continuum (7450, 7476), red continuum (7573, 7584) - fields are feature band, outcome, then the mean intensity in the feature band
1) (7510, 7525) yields -0.4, 16.6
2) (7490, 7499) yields 0.3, 15.8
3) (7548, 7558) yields -0.1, 15.9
